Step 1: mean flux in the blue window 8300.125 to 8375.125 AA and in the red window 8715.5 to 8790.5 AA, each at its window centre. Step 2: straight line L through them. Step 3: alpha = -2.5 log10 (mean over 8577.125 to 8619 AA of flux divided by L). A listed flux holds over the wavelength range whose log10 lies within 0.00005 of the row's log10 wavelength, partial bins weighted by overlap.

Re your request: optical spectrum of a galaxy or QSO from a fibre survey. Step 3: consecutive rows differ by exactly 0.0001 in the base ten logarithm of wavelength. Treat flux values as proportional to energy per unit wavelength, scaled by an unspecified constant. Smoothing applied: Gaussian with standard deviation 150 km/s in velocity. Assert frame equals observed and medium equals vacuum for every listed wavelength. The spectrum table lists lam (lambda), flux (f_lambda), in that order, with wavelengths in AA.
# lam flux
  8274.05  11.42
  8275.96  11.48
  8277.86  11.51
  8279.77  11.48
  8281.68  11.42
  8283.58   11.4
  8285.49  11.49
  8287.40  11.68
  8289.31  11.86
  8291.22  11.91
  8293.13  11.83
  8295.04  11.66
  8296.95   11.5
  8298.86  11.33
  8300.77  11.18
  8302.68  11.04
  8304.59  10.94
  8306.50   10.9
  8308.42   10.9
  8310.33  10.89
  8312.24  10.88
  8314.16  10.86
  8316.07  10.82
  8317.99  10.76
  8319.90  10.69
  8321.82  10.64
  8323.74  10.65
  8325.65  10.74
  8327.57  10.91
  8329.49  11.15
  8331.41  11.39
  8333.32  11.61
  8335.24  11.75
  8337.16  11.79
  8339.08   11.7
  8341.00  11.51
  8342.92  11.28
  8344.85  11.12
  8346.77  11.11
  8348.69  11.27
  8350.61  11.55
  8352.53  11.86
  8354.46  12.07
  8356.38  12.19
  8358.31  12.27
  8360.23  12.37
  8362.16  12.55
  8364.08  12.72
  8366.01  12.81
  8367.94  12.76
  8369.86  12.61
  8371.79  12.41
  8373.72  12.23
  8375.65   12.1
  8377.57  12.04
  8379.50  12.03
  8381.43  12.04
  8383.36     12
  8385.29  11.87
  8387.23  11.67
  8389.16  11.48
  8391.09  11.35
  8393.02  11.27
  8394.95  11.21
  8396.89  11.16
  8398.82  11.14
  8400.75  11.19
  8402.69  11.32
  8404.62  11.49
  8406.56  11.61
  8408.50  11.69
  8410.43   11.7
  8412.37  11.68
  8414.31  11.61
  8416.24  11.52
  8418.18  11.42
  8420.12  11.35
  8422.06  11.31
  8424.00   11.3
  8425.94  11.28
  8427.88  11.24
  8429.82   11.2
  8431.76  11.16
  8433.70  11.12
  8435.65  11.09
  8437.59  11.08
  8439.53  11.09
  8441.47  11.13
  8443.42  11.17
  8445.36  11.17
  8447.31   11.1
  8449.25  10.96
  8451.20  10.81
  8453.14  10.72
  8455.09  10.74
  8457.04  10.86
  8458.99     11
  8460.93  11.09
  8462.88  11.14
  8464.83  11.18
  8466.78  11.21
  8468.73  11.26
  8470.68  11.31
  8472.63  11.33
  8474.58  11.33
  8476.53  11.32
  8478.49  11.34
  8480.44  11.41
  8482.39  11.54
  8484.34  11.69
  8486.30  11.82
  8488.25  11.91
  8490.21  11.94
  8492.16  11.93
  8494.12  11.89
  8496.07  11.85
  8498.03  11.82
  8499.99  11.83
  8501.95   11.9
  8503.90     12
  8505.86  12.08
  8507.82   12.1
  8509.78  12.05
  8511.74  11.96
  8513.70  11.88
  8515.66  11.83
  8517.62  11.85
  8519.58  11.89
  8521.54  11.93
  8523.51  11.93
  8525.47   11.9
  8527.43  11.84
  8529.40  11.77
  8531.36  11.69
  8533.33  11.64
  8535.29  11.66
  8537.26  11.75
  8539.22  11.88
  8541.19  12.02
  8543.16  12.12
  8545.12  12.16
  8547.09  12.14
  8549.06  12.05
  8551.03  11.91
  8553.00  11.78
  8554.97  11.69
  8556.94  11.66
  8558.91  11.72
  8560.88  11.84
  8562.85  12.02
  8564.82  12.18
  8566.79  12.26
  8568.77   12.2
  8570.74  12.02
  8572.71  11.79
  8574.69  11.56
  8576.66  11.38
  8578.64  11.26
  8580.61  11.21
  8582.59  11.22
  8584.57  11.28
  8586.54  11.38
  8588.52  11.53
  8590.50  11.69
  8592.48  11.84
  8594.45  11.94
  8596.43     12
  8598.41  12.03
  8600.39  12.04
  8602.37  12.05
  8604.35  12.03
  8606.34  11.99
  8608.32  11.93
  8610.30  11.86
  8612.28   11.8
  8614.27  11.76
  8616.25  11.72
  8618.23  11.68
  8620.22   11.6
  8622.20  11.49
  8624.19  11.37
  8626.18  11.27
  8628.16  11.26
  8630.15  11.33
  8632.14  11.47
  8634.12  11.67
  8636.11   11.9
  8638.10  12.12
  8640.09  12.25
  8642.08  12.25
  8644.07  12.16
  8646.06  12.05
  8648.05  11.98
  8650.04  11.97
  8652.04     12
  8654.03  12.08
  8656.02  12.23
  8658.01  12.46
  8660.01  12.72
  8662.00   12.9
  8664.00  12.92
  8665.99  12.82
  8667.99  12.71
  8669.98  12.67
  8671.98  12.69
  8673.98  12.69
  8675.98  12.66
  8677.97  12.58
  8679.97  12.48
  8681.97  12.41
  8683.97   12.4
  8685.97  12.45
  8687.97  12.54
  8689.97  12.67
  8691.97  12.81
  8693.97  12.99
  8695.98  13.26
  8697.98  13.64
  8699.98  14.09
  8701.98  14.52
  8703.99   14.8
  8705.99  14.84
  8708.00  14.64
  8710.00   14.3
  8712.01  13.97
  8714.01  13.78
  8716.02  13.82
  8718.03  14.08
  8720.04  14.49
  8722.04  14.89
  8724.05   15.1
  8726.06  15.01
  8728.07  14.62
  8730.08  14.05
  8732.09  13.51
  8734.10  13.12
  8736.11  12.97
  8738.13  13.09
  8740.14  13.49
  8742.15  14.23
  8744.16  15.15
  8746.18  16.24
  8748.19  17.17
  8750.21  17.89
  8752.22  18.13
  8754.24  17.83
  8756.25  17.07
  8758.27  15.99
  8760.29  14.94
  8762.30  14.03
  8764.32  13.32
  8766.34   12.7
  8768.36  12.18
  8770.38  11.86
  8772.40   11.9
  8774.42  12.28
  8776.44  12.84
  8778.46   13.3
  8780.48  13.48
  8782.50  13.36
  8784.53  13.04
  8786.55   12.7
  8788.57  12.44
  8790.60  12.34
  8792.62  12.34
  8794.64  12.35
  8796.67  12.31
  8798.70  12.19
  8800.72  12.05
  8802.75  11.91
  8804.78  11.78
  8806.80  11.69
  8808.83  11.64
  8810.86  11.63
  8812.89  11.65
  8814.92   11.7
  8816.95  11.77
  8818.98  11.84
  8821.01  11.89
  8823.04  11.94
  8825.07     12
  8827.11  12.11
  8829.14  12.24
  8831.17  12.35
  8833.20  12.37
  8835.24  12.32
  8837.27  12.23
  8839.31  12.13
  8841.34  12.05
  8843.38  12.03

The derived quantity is 0.129 mag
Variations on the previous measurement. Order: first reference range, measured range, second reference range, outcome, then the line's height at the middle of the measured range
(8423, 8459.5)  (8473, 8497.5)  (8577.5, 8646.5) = -0.04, 11.2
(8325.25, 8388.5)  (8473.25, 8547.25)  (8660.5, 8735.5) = 0.07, 12.6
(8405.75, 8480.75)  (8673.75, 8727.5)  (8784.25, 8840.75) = -0.15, 11.8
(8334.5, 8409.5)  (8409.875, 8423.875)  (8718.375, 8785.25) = 0.06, 12.1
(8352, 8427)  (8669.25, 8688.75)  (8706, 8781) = 0.11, 13.9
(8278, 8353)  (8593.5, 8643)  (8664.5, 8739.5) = 0.11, 13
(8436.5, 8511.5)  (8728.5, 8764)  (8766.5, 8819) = -0.24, 12.1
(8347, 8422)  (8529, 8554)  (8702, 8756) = 0.11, 13.2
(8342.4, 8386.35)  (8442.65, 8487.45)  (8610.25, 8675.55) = 0.08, 12.1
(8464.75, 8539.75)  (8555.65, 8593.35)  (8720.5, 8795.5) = 0.06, 12.4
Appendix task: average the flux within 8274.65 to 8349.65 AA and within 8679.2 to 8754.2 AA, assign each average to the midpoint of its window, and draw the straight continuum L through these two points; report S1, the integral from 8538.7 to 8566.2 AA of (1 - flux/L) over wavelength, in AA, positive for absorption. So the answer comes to 2.2 AA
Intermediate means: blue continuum 11.3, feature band 11.9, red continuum 14.2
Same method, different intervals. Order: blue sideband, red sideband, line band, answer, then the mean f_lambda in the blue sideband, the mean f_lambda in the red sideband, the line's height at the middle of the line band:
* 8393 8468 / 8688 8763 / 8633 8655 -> 2.63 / 11.2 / 14.6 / 13.7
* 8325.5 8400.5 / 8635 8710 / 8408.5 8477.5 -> 4.80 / 11.8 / 12.8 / 12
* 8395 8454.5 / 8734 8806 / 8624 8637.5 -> 1.31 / 11.3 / 13.7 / 12.7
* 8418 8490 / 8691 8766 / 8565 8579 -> 0.95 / 11.2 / 14.6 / 12.7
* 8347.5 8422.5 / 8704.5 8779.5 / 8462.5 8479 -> 1.55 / 11.8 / 14.4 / 12.4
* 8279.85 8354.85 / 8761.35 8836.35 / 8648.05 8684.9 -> -1.45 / 11.3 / 12.3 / 12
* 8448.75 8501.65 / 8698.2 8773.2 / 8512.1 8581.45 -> 2.29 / 11.4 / 14.5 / 12.3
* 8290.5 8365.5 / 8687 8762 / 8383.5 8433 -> 2.57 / 11.4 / 14.6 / 12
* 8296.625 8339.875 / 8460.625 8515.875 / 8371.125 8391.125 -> -1.16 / 11.1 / 11.7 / 11.3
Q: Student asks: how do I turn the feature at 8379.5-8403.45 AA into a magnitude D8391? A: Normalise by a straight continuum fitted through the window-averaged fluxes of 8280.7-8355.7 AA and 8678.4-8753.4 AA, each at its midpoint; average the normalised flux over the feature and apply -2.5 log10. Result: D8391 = 0.03 mag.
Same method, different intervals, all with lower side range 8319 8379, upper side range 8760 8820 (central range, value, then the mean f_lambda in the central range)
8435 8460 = 0.085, 11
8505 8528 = 0.006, 11.9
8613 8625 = 0.050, 11.6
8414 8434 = 0.050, 11.3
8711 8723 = -0.153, 14.2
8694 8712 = -0.155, 14.2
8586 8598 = 0.033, 11.8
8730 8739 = -0.079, 13.3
